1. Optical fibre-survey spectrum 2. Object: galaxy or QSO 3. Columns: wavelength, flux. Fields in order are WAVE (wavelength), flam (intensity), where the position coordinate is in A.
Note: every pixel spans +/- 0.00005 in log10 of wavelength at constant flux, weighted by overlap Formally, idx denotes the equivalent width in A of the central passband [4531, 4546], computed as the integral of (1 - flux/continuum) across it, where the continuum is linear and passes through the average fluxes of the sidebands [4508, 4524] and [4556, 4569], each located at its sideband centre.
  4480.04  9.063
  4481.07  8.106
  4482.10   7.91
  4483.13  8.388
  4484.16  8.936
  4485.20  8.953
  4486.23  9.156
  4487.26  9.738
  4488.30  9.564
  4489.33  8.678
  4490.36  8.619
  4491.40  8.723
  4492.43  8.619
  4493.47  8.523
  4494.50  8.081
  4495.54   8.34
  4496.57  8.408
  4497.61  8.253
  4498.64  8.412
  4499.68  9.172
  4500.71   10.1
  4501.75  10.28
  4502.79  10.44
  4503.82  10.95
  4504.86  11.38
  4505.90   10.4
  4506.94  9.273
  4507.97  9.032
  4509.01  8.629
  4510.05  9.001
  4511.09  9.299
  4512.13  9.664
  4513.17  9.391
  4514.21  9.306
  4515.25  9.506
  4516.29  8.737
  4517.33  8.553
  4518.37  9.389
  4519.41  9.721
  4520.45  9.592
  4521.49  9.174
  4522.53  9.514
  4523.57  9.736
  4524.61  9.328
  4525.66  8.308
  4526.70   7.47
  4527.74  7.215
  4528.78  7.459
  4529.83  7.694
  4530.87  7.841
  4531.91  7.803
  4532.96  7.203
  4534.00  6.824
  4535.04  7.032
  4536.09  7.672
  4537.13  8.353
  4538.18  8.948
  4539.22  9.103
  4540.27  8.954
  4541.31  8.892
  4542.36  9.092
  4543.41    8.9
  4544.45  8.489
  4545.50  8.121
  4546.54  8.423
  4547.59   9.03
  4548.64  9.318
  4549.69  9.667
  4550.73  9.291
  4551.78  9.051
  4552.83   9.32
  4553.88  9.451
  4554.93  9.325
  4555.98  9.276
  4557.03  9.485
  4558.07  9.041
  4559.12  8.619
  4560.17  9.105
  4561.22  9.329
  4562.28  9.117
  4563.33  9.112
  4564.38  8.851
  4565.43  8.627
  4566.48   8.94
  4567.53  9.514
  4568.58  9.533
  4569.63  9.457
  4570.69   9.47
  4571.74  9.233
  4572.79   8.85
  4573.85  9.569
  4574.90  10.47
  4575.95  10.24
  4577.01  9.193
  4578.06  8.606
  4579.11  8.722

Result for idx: 1.6 A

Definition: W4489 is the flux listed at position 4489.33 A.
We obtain 8.678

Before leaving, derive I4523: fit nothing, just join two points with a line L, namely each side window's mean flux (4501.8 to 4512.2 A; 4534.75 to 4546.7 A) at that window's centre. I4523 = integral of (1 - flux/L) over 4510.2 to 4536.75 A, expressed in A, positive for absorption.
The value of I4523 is 1.9 A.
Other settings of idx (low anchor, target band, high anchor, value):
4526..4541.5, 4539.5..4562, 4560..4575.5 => -1.2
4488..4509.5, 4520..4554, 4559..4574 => 2.4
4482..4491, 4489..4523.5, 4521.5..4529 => -2.1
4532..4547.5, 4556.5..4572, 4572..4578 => 0.0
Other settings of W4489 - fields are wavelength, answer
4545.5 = 8.121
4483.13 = 8.388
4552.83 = 9.32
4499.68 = 9.172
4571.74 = 9.233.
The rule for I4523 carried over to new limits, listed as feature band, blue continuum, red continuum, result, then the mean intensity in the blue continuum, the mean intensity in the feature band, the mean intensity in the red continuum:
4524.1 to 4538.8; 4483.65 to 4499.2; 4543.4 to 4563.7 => 1.9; 8.73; 7.8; 9.08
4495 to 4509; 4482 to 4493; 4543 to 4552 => -1.0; 8.88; 9.54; 8.92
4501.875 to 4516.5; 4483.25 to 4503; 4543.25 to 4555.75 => -1.1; 8.96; 9.68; 9.04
